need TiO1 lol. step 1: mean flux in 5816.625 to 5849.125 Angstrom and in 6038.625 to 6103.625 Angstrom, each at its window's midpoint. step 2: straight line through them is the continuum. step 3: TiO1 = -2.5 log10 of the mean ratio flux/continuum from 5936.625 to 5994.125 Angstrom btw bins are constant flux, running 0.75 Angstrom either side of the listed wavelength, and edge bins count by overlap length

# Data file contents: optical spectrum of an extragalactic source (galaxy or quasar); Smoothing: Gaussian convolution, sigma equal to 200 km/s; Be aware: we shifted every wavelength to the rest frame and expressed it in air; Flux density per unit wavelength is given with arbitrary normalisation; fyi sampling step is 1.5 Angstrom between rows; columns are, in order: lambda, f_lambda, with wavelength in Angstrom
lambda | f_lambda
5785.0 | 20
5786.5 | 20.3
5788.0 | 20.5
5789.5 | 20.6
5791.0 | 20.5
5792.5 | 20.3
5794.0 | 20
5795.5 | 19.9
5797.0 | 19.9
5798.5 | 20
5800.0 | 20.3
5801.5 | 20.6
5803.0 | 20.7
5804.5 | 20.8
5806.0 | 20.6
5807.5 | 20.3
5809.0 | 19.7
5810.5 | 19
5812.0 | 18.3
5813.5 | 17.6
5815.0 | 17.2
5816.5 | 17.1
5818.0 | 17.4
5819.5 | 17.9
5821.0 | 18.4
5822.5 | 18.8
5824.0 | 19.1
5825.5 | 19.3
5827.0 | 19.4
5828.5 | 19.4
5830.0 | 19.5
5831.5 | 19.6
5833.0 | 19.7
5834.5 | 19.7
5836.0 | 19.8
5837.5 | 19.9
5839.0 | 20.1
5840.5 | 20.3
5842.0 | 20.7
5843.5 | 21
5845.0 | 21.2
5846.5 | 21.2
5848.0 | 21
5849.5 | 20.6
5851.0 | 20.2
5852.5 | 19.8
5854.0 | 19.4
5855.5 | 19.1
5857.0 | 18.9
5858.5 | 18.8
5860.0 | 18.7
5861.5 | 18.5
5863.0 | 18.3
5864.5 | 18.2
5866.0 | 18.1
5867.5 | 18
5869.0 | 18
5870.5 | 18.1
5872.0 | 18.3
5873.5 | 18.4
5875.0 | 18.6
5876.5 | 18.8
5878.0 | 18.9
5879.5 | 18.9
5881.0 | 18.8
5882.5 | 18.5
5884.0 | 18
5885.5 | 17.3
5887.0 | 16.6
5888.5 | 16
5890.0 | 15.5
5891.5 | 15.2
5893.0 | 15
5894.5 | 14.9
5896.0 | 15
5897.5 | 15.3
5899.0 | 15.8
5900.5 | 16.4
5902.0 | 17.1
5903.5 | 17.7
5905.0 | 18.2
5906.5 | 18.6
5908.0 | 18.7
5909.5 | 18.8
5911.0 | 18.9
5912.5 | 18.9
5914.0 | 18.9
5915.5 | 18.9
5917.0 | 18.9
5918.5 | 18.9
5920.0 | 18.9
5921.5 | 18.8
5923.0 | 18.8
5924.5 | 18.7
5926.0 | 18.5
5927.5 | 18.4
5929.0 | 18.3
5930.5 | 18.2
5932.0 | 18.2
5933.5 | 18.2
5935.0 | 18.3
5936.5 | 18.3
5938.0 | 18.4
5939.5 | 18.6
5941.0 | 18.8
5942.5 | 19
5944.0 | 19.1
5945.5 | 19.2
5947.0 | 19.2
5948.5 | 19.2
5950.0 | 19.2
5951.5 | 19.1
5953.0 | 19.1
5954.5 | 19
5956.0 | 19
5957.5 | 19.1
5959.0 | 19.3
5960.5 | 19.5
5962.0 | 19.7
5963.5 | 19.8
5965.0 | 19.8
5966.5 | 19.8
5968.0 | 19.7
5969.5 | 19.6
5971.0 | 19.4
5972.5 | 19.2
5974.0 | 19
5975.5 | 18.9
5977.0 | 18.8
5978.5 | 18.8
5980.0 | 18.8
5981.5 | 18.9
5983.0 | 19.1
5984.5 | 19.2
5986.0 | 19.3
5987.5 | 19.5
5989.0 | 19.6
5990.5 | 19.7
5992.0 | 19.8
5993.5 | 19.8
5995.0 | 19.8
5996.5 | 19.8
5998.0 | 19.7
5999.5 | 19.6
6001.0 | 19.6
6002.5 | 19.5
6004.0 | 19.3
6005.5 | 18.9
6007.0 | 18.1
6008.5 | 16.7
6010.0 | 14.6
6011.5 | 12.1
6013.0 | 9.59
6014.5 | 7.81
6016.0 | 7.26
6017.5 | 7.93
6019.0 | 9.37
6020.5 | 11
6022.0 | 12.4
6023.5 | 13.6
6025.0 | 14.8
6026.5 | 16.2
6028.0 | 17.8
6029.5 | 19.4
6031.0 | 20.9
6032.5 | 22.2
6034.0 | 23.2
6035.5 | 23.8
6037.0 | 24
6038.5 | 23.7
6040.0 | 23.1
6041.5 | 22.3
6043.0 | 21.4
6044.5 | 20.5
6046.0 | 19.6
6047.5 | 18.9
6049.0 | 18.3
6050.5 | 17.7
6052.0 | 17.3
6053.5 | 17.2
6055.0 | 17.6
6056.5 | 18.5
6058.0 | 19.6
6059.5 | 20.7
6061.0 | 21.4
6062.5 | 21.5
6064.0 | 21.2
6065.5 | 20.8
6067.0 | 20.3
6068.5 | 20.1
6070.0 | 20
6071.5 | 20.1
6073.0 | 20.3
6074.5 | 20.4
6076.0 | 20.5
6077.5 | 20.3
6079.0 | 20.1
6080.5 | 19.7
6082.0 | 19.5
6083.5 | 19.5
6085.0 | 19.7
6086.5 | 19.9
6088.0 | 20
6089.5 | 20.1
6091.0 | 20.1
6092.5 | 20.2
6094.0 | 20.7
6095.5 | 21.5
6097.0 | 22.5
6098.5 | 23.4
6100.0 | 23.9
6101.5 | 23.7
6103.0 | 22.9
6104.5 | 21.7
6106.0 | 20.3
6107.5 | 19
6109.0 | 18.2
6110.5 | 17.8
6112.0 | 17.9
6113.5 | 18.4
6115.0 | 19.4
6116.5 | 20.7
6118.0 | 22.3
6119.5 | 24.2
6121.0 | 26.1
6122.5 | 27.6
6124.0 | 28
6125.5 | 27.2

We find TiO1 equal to 0.047 mag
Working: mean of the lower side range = 19.6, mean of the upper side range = 20.4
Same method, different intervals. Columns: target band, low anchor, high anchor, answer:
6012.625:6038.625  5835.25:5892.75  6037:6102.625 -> 0.27 mag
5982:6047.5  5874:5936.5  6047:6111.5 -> 0.09 mag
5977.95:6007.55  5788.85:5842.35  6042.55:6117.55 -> 0.03 mag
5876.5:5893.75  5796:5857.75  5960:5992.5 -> 0.13 mag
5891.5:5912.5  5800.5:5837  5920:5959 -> 0.12 mag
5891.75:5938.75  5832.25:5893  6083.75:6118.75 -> 0.08 mag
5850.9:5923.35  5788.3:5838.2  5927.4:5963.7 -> 0.07 mag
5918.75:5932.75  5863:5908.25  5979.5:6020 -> -0.09 mag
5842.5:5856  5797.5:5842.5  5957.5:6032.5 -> -0.08 mag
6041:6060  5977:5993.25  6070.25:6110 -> 0.06 mag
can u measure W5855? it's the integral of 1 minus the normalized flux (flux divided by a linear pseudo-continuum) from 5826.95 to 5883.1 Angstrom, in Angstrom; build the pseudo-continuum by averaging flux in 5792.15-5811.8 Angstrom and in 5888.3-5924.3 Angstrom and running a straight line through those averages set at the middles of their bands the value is -1.7 Angstrom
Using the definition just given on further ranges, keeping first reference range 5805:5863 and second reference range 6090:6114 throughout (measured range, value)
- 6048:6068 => 1.13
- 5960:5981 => 0.80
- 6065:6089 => 0.68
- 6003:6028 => 8.63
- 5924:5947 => 1.56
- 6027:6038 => -0.60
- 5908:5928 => 1.04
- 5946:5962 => 0.65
